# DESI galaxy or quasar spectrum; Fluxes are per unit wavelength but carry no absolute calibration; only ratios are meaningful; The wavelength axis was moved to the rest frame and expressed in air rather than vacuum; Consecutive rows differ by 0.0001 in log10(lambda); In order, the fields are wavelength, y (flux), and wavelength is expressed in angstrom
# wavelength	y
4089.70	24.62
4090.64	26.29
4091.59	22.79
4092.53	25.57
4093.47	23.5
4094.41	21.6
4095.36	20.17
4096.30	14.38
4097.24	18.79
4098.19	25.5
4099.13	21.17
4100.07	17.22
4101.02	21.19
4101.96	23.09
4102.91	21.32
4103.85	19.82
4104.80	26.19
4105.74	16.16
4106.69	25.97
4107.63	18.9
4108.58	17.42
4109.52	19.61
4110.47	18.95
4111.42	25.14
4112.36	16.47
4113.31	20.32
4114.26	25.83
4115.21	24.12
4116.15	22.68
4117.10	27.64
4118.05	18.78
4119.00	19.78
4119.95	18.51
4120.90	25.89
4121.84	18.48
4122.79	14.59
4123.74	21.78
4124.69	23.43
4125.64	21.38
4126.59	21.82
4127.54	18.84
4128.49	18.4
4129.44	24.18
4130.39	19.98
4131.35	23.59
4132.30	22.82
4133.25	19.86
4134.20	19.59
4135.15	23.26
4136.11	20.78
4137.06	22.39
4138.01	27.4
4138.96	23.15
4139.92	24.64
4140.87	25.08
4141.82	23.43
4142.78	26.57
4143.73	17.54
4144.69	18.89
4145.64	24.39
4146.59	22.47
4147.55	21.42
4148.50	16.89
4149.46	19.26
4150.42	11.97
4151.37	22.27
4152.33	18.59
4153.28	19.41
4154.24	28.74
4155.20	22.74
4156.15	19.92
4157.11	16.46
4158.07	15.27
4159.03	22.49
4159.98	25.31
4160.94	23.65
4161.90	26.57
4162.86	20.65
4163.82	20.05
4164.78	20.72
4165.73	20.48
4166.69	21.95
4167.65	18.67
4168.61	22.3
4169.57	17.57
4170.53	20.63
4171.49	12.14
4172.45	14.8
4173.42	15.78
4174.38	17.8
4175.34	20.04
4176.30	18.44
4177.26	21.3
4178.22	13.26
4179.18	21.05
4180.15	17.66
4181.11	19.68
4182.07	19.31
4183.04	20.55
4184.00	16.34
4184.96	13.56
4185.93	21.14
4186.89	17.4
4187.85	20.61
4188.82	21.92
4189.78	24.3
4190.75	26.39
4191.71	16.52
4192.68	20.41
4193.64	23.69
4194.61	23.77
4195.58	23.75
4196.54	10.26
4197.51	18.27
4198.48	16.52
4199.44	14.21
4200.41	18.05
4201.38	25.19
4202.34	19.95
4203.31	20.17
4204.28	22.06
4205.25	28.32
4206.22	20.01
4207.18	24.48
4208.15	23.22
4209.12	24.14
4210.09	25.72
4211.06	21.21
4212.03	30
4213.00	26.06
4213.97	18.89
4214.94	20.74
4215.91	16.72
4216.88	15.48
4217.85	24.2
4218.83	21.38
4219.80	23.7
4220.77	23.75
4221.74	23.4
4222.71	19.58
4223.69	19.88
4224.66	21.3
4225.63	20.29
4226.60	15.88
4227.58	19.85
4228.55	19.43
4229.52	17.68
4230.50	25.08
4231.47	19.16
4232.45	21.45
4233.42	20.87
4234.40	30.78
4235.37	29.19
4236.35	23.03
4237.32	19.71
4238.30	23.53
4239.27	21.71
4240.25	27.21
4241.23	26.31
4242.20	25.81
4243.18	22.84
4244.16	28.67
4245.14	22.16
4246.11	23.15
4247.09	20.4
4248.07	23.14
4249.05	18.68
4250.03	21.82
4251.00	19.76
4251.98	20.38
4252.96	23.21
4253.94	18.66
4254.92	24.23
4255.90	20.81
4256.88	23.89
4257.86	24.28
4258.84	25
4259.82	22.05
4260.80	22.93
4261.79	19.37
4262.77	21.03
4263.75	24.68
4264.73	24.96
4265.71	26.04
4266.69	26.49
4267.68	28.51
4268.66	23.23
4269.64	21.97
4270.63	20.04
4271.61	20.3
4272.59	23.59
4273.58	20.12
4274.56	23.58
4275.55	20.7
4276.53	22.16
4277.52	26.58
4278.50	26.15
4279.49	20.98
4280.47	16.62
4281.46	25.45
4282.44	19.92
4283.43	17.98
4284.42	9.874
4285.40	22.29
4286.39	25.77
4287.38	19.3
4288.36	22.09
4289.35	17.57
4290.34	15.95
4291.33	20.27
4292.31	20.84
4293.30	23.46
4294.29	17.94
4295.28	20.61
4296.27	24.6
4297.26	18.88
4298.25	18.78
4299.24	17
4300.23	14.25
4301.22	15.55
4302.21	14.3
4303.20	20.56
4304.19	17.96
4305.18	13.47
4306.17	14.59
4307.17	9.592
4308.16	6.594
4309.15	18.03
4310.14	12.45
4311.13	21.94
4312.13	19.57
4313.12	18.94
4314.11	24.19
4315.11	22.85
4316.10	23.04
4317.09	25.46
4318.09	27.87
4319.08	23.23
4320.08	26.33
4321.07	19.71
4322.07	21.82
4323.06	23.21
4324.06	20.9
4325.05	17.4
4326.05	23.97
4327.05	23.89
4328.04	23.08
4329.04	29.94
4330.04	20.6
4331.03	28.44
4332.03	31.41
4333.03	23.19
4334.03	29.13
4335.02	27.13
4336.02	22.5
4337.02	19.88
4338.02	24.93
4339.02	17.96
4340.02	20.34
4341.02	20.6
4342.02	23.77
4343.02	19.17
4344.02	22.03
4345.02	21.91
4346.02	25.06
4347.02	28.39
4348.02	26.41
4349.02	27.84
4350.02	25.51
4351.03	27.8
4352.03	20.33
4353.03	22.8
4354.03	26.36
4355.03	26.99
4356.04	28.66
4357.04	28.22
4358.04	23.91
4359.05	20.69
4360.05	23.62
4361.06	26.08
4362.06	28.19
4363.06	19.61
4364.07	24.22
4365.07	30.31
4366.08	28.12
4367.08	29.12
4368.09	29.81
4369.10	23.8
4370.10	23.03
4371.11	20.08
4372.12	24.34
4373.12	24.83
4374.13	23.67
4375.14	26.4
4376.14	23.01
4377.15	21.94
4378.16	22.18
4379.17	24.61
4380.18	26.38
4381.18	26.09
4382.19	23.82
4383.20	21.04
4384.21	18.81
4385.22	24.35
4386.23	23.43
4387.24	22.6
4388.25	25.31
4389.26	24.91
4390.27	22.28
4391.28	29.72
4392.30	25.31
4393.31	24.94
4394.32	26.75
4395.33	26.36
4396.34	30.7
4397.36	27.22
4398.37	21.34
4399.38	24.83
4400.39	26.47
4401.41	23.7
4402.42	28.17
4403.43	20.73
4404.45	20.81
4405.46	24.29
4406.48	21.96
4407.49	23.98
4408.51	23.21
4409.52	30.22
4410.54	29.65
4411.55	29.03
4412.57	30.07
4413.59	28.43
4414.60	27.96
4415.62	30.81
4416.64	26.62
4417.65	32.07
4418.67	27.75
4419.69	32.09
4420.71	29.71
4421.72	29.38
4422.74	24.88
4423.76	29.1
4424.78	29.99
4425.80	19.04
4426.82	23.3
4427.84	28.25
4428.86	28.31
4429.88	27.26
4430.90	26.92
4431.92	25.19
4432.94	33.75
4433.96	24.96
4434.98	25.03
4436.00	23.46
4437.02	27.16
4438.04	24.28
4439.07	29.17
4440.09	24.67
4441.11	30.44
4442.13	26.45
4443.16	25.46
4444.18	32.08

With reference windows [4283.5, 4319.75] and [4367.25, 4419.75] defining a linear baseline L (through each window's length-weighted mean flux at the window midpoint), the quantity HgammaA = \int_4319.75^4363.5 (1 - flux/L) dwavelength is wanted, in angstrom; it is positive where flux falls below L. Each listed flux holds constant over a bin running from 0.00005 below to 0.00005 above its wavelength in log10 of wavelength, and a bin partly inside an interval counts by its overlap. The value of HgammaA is -4.77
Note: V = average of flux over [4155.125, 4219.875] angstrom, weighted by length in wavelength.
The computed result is 20.4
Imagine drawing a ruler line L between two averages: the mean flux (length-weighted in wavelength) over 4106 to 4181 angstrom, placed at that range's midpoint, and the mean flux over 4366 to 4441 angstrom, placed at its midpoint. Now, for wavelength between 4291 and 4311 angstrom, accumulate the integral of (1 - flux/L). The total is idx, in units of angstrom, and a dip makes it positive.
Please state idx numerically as 5.7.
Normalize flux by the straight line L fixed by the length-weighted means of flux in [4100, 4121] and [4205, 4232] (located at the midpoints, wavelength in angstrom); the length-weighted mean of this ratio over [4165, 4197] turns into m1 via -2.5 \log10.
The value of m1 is 0.13 mag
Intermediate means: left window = 21.3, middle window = 19.2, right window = 21.7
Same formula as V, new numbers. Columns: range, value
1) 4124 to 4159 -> 21.3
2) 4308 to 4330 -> 21.8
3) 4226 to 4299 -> 22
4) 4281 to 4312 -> 18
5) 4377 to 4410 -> 24.5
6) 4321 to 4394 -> 24.3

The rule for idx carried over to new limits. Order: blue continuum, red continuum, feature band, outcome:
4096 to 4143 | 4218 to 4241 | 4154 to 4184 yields 2.8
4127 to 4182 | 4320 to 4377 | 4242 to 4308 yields 5.7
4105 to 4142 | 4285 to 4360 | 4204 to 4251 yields -1.8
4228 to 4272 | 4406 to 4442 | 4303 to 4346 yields 5.8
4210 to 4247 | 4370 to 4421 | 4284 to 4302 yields 3.4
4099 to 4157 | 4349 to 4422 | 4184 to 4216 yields 2.0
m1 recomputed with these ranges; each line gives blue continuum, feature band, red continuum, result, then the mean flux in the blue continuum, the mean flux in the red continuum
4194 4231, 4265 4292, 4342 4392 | 0.048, 21.1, 24.6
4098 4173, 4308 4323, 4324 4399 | 0.128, 21.1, 24.6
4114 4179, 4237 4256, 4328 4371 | 0.008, 20.9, 24.9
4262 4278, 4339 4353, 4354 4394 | 0.038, 23.3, 24.8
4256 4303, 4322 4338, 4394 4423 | -0.036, 21.2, 26.9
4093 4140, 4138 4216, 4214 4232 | 0.008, 21.3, 20.4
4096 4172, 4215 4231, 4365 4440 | 0.111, 21.1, 25.9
